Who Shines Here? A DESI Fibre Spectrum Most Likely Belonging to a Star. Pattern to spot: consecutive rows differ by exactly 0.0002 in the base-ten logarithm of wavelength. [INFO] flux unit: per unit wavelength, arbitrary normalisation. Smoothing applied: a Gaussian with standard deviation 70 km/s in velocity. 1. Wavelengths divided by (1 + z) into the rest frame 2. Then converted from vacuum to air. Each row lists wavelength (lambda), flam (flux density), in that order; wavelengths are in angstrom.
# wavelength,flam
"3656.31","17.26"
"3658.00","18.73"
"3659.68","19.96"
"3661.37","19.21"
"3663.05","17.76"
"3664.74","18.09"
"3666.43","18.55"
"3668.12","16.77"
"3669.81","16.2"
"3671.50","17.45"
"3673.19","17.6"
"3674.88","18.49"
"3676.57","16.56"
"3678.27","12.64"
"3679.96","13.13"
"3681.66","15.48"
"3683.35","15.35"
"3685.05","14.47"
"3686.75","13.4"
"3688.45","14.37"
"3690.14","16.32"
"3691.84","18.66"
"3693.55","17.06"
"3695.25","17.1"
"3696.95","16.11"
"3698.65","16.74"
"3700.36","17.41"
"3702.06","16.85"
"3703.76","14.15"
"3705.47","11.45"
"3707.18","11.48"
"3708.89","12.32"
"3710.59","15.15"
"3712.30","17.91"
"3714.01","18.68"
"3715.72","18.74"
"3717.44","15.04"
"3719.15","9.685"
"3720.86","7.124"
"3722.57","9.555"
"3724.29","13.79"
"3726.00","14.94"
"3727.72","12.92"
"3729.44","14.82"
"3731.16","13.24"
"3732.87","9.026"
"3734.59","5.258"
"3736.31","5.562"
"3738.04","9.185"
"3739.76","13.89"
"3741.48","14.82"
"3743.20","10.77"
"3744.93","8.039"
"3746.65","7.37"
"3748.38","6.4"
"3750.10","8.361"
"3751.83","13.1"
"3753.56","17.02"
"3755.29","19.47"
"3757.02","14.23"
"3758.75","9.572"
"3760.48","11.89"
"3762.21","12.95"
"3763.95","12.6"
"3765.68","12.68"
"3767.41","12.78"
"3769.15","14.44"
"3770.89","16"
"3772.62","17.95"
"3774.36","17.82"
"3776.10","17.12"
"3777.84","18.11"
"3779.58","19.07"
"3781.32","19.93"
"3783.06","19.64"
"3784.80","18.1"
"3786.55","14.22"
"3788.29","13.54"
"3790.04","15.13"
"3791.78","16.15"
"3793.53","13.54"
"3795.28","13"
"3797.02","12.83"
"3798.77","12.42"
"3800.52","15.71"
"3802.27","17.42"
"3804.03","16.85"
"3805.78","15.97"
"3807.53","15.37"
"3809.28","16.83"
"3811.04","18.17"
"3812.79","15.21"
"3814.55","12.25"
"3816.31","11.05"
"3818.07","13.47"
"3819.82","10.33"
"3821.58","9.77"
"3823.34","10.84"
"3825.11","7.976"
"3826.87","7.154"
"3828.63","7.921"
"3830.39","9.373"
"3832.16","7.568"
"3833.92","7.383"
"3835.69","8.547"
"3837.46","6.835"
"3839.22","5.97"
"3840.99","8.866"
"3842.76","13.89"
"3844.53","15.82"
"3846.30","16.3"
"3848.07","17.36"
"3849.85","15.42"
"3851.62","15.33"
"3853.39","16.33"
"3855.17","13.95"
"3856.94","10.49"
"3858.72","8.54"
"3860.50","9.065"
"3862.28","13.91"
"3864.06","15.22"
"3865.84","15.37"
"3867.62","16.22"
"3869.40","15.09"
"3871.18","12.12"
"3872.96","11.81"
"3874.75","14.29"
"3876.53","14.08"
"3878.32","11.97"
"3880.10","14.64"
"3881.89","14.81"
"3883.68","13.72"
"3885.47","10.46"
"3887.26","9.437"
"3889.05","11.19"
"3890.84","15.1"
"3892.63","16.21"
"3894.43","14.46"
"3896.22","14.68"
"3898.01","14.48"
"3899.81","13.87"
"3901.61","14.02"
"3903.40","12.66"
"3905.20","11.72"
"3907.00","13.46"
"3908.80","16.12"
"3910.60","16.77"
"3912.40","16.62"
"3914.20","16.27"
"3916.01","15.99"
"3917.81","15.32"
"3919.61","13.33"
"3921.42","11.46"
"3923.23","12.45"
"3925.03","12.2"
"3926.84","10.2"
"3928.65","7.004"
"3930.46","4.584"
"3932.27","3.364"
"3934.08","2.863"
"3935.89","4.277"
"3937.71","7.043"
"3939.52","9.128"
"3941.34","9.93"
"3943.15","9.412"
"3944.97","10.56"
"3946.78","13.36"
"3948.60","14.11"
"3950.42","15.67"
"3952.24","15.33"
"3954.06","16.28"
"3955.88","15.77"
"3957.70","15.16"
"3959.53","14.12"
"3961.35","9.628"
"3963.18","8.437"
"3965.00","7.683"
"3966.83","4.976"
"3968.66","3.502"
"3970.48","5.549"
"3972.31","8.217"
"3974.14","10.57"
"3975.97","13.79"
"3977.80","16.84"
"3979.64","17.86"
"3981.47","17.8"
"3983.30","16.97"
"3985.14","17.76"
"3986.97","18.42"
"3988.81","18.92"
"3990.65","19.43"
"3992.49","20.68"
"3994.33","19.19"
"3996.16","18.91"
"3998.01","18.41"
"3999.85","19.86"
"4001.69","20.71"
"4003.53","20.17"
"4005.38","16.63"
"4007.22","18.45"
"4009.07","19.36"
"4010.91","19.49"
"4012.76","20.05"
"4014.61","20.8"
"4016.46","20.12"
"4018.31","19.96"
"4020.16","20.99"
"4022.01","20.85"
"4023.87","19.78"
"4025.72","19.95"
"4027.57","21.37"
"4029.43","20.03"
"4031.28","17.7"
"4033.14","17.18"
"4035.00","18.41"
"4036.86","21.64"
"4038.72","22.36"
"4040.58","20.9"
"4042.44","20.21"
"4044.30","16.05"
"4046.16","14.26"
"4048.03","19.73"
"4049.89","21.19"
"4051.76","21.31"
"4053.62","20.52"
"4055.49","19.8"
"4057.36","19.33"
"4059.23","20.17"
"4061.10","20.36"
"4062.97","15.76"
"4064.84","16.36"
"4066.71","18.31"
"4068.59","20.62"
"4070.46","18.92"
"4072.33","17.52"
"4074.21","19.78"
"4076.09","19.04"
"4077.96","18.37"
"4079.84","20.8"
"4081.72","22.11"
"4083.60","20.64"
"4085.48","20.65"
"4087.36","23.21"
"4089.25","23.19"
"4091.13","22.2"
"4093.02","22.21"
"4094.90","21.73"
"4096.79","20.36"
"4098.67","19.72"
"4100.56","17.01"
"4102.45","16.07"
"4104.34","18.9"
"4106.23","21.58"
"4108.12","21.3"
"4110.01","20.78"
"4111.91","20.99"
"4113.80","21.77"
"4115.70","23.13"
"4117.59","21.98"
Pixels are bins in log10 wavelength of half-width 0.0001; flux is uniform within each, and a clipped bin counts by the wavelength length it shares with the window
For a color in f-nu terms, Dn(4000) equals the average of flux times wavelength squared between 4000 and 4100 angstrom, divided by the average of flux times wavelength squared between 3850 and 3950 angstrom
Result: 1.7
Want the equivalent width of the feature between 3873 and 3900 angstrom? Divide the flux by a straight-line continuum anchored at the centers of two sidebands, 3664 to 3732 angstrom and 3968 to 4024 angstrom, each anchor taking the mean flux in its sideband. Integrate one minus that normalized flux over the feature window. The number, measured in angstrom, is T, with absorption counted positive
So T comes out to 5.1 angstrom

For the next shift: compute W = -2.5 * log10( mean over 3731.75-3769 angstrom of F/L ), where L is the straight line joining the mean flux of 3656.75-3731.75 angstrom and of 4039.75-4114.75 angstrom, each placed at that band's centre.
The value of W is 0.39 mag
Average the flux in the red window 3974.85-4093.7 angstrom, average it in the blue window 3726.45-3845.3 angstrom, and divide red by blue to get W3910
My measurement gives 1.52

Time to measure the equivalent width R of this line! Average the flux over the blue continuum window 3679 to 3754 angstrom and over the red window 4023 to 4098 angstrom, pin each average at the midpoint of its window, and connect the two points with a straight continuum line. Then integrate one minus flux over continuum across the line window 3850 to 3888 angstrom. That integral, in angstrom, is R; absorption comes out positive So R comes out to 6.8 angstrom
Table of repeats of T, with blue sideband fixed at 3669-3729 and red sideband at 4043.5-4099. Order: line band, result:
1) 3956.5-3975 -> 9.6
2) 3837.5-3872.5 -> 7.7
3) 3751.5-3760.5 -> 0.7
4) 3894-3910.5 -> 3.3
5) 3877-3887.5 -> 2.8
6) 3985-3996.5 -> -0.2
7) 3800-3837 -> 10.0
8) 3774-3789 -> -1.4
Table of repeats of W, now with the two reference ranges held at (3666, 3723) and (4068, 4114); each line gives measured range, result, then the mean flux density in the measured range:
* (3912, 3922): 0.216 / 14.8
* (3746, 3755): 0.396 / 11.1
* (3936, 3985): 0.499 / 11.8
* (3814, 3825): 0.462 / 11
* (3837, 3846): 0.498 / 10.8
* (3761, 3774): 0.137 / 14.3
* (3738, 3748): 0.438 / 10.6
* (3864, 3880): 0.245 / 14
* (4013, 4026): -0.050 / 20.3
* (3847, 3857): 0.139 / 15.2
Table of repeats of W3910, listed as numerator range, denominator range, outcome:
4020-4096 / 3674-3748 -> 1.47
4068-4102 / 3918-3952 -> 2.09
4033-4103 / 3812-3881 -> 1.65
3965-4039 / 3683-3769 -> 1.32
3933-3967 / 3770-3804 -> 0.67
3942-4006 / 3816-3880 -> 1.23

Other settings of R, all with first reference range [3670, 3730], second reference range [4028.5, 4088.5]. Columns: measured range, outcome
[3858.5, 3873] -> 3.2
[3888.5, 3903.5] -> 2.8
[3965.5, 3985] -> 7.1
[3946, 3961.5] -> 3.0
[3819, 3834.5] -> 7.3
